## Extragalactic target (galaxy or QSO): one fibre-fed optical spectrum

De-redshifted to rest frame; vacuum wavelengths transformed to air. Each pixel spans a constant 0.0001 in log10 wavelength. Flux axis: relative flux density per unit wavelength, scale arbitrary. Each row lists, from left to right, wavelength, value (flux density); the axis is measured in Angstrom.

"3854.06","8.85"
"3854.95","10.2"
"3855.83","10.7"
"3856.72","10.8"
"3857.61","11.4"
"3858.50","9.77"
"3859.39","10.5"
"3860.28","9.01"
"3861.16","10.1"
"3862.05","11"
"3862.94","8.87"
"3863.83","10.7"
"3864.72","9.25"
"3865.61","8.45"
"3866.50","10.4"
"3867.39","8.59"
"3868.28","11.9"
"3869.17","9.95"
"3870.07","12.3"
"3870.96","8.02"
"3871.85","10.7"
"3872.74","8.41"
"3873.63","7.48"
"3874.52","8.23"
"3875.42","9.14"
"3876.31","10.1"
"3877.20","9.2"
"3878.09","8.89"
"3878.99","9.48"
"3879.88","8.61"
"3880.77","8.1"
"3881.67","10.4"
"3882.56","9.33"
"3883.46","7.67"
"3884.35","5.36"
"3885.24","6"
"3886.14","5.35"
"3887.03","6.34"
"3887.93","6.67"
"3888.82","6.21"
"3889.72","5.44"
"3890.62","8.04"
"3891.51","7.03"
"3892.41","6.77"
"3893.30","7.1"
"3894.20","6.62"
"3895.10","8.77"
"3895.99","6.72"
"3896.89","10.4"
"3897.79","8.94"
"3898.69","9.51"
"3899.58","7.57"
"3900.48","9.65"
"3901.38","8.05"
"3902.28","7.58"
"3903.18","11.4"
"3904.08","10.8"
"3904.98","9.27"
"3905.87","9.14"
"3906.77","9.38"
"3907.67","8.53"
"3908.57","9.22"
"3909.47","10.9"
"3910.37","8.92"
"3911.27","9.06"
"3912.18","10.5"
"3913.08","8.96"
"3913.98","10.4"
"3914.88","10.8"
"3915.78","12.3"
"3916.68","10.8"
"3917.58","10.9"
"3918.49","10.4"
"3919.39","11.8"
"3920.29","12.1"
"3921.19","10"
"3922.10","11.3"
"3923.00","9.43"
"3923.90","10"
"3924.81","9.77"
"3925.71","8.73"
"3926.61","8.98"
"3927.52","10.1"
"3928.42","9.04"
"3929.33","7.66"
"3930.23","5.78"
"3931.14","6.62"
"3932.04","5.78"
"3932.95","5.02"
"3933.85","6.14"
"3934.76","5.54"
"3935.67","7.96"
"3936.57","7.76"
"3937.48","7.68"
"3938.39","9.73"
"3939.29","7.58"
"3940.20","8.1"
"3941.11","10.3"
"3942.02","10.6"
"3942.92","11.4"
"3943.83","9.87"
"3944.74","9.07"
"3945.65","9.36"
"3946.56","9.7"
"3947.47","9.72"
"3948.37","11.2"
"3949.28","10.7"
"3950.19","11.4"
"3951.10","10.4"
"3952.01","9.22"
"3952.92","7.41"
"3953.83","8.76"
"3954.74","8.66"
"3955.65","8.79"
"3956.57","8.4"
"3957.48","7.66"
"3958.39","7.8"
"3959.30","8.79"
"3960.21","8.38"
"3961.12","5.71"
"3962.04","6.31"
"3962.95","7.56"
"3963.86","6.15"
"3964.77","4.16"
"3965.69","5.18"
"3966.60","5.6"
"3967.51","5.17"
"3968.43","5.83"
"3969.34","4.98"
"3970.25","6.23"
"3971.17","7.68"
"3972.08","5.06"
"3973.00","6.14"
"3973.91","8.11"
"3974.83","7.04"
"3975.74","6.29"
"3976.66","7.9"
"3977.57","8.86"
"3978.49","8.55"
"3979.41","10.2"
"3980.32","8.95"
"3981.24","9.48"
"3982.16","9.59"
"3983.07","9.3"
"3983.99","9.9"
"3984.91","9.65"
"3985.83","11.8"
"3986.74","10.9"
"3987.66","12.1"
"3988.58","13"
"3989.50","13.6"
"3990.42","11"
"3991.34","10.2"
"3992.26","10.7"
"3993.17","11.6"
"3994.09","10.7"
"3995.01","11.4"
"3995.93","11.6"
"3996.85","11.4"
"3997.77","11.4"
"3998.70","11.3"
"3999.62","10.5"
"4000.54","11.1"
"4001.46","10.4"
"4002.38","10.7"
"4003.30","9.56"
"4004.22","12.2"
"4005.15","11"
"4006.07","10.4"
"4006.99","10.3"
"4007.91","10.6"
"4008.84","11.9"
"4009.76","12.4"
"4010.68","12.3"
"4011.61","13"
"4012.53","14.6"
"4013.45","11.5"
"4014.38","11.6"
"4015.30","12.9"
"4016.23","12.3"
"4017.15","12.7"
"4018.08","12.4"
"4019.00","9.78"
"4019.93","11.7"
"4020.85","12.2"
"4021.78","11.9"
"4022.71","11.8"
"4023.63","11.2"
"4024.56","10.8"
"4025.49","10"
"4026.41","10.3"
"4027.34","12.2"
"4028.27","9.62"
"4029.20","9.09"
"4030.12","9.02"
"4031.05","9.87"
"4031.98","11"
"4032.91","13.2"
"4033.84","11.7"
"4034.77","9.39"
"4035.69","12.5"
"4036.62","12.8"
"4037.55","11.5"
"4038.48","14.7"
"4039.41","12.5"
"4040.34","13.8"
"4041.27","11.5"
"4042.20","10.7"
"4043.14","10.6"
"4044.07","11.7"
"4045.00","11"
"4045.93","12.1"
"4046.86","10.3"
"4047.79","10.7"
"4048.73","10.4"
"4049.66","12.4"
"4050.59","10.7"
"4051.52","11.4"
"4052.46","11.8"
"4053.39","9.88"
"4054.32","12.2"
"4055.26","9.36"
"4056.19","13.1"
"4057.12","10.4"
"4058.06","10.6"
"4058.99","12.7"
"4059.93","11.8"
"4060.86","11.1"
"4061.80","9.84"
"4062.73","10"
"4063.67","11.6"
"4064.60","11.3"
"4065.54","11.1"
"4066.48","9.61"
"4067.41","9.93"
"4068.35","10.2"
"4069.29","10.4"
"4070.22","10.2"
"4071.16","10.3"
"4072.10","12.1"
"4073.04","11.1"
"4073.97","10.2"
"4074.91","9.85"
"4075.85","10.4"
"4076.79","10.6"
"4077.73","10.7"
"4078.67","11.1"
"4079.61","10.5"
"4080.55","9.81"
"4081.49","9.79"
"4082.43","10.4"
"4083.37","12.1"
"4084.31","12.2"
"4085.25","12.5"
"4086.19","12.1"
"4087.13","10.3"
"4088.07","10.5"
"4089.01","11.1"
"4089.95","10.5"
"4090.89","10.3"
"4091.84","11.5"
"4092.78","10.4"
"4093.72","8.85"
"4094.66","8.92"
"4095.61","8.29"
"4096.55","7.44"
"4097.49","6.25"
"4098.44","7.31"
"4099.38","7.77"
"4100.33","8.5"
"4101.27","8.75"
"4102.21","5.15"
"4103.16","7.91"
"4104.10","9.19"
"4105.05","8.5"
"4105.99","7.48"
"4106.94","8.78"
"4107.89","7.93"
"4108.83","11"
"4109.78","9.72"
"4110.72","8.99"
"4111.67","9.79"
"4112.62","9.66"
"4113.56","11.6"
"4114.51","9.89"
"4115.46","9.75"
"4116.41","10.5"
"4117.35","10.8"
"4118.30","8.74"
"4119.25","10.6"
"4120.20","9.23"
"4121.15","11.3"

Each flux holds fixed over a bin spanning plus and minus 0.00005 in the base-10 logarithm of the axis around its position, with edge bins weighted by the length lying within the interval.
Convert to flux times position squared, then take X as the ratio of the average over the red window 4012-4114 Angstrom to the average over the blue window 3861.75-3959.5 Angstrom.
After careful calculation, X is 1.28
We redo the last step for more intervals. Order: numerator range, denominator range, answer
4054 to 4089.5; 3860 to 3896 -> 1.41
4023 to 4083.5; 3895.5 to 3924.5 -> 1.20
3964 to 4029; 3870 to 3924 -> 1.19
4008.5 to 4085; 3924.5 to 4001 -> 1.34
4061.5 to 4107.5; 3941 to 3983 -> 1.29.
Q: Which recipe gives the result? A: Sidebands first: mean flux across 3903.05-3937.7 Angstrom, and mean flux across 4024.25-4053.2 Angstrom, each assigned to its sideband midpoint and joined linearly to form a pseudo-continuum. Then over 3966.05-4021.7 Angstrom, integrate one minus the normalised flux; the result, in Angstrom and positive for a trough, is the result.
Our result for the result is 1.7 Angstrom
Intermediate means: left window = 9.19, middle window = 10.2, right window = 11.3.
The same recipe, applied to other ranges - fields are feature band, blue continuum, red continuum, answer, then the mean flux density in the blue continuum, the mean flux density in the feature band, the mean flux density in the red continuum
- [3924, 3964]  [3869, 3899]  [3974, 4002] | 3.9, 8.13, 8.47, 10.3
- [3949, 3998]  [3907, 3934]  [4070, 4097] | 5.0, 9.37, 8.75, 10.5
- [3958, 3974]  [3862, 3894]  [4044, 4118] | 5.0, 8.44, 6.34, 10.2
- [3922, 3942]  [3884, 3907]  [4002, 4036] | 1.7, 7.85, 8.13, 11.3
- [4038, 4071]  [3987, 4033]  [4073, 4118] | -2.1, 11.3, 11.2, 9.71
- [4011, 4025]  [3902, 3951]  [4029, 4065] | -1.5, 9.37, 12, 11.3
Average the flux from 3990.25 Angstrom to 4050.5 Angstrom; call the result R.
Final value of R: 11.4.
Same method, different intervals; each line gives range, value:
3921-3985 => 8.18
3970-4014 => 10.3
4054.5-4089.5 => 10.8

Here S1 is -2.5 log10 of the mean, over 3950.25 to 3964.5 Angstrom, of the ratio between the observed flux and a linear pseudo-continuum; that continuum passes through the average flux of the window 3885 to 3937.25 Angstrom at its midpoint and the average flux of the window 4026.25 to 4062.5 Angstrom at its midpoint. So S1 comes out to 0.18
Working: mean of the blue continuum 8.63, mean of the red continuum 11.3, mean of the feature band 8.04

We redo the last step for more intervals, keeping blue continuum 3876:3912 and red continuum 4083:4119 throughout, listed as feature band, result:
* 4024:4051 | -0.23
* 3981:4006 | -0.23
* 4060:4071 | -0.13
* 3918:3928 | -0.20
